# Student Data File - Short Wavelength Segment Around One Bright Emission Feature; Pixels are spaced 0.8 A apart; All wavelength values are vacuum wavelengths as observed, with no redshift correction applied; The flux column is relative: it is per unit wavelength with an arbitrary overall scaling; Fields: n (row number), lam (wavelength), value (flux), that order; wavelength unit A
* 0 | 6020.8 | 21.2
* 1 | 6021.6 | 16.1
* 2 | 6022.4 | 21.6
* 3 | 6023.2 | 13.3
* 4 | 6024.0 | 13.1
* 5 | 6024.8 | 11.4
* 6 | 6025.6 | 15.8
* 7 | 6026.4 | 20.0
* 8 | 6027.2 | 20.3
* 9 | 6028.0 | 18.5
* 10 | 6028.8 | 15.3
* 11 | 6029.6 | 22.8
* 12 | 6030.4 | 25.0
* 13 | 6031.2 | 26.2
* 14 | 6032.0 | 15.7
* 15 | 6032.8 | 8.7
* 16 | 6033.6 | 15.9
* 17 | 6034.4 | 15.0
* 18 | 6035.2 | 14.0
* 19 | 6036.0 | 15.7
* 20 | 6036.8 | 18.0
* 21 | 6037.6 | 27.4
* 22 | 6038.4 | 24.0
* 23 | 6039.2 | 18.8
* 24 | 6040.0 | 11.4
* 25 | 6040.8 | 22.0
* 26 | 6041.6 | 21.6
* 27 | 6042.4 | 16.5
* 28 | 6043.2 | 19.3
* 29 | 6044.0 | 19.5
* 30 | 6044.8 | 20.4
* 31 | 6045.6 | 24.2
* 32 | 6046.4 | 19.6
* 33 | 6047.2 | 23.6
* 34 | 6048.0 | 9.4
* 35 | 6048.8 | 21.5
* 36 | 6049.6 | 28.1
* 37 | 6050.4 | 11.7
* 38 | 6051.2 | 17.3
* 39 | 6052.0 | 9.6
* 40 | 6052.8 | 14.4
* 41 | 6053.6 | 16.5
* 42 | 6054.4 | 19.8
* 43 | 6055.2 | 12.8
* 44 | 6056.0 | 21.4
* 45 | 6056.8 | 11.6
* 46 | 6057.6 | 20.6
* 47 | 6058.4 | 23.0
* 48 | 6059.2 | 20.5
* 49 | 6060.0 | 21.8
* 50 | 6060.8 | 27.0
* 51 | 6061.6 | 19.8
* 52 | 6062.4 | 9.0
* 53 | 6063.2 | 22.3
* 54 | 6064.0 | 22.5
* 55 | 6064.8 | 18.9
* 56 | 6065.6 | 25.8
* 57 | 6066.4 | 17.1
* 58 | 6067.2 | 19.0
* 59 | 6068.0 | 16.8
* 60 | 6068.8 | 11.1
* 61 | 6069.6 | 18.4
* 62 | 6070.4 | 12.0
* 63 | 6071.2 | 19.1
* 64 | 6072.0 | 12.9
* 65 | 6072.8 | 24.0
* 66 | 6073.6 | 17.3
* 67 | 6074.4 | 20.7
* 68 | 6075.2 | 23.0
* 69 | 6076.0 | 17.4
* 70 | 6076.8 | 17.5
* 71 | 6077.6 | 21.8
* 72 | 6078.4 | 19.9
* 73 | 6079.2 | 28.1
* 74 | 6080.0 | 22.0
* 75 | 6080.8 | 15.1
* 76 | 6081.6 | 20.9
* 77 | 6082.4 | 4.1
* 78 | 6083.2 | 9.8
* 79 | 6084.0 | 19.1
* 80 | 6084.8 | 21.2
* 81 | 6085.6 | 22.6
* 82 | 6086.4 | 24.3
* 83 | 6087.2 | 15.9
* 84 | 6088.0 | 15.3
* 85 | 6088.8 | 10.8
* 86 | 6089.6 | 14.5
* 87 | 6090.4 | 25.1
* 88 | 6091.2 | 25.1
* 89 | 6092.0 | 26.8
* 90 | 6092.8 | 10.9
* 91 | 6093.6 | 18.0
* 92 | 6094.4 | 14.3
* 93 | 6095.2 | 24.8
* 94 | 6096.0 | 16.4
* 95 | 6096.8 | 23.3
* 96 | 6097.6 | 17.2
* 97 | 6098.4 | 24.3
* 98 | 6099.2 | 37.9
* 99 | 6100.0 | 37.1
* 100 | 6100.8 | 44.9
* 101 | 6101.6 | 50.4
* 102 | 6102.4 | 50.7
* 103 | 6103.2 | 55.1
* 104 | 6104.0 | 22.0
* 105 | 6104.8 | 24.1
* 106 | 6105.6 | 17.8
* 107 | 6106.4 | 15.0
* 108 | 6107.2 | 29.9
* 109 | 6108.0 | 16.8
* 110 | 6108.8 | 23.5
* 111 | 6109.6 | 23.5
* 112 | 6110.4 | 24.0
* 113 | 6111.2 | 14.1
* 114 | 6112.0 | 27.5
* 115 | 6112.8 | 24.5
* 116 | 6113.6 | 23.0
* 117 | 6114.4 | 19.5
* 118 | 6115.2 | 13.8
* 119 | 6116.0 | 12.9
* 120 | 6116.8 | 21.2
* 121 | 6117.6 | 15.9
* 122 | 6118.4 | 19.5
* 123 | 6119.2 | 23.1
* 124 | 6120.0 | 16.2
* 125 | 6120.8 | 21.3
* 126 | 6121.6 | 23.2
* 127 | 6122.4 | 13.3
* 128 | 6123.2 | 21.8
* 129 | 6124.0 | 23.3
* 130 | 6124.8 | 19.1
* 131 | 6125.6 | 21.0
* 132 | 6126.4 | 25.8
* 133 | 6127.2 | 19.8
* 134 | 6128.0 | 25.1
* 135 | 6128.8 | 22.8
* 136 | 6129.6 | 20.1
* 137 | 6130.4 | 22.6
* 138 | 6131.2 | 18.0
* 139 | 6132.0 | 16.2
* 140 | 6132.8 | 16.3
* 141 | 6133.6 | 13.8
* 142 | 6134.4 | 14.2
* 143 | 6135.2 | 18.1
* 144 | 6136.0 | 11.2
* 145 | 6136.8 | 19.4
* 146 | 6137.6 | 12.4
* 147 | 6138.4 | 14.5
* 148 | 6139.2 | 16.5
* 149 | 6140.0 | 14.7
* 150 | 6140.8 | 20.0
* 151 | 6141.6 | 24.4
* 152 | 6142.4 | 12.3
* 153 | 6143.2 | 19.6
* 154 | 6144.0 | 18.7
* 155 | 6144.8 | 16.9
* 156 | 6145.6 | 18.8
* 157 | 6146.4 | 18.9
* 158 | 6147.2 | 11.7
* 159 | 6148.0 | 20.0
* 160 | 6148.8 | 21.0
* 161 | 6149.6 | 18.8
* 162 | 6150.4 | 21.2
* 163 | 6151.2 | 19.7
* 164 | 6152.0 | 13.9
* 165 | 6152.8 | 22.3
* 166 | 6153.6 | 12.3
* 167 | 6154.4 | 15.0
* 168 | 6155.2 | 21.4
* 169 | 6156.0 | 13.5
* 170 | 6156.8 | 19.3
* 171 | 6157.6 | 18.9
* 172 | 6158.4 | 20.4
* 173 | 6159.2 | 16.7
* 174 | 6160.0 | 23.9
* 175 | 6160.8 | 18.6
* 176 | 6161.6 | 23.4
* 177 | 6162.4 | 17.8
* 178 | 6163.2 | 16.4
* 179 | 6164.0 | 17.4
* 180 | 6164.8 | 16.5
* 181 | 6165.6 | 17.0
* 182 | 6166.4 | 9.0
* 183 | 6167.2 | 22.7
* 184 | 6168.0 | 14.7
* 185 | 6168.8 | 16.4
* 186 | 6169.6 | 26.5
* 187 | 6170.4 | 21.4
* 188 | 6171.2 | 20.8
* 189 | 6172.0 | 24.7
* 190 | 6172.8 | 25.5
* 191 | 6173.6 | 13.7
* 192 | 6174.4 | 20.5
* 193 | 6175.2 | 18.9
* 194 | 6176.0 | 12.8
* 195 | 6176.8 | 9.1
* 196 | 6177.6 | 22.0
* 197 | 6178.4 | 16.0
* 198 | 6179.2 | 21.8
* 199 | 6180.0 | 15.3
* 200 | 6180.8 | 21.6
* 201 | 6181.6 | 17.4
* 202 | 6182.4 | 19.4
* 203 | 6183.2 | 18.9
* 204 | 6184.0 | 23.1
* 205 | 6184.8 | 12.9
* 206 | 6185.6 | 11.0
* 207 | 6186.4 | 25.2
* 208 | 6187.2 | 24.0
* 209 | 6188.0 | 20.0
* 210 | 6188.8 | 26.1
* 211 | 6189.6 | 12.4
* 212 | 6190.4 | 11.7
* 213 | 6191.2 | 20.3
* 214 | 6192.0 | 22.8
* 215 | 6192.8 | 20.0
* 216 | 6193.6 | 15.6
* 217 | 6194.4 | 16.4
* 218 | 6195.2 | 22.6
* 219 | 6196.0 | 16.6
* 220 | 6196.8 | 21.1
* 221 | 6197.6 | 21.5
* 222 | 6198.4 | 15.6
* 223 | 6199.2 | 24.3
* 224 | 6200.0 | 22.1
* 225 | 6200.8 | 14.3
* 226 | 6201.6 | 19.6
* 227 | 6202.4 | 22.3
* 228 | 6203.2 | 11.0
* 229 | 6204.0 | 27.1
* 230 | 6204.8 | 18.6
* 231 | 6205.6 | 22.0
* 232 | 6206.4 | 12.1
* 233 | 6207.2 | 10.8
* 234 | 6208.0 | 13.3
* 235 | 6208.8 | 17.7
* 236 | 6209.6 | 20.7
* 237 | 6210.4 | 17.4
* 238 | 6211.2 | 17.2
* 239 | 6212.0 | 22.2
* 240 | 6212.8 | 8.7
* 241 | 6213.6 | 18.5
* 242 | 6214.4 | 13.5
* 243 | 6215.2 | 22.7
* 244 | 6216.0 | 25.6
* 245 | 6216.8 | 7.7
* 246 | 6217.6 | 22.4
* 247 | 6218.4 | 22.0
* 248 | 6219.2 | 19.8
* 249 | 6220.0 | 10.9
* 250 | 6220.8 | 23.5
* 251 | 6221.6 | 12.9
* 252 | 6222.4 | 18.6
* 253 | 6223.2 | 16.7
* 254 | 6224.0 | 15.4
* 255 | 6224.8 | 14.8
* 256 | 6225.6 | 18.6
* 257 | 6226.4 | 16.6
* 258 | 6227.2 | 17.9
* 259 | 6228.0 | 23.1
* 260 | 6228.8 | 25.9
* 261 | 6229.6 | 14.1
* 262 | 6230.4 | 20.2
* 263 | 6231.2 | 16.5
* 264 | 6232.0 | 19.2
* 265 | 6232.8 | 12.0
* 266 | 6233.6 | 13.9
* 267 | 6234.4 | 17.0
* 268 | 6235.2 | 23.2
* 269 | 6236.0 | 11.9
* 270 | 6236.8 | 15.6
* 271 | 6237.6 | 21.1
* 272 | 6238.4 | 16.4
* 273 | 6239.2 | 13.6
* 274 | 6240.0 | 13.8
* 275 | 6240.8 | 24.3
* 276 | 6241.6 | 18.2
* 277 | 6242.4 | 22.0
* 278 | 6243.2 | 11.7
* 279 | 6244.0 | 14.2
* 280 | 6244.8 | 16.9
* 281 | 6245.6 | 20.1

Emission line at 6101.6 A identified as [O III]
